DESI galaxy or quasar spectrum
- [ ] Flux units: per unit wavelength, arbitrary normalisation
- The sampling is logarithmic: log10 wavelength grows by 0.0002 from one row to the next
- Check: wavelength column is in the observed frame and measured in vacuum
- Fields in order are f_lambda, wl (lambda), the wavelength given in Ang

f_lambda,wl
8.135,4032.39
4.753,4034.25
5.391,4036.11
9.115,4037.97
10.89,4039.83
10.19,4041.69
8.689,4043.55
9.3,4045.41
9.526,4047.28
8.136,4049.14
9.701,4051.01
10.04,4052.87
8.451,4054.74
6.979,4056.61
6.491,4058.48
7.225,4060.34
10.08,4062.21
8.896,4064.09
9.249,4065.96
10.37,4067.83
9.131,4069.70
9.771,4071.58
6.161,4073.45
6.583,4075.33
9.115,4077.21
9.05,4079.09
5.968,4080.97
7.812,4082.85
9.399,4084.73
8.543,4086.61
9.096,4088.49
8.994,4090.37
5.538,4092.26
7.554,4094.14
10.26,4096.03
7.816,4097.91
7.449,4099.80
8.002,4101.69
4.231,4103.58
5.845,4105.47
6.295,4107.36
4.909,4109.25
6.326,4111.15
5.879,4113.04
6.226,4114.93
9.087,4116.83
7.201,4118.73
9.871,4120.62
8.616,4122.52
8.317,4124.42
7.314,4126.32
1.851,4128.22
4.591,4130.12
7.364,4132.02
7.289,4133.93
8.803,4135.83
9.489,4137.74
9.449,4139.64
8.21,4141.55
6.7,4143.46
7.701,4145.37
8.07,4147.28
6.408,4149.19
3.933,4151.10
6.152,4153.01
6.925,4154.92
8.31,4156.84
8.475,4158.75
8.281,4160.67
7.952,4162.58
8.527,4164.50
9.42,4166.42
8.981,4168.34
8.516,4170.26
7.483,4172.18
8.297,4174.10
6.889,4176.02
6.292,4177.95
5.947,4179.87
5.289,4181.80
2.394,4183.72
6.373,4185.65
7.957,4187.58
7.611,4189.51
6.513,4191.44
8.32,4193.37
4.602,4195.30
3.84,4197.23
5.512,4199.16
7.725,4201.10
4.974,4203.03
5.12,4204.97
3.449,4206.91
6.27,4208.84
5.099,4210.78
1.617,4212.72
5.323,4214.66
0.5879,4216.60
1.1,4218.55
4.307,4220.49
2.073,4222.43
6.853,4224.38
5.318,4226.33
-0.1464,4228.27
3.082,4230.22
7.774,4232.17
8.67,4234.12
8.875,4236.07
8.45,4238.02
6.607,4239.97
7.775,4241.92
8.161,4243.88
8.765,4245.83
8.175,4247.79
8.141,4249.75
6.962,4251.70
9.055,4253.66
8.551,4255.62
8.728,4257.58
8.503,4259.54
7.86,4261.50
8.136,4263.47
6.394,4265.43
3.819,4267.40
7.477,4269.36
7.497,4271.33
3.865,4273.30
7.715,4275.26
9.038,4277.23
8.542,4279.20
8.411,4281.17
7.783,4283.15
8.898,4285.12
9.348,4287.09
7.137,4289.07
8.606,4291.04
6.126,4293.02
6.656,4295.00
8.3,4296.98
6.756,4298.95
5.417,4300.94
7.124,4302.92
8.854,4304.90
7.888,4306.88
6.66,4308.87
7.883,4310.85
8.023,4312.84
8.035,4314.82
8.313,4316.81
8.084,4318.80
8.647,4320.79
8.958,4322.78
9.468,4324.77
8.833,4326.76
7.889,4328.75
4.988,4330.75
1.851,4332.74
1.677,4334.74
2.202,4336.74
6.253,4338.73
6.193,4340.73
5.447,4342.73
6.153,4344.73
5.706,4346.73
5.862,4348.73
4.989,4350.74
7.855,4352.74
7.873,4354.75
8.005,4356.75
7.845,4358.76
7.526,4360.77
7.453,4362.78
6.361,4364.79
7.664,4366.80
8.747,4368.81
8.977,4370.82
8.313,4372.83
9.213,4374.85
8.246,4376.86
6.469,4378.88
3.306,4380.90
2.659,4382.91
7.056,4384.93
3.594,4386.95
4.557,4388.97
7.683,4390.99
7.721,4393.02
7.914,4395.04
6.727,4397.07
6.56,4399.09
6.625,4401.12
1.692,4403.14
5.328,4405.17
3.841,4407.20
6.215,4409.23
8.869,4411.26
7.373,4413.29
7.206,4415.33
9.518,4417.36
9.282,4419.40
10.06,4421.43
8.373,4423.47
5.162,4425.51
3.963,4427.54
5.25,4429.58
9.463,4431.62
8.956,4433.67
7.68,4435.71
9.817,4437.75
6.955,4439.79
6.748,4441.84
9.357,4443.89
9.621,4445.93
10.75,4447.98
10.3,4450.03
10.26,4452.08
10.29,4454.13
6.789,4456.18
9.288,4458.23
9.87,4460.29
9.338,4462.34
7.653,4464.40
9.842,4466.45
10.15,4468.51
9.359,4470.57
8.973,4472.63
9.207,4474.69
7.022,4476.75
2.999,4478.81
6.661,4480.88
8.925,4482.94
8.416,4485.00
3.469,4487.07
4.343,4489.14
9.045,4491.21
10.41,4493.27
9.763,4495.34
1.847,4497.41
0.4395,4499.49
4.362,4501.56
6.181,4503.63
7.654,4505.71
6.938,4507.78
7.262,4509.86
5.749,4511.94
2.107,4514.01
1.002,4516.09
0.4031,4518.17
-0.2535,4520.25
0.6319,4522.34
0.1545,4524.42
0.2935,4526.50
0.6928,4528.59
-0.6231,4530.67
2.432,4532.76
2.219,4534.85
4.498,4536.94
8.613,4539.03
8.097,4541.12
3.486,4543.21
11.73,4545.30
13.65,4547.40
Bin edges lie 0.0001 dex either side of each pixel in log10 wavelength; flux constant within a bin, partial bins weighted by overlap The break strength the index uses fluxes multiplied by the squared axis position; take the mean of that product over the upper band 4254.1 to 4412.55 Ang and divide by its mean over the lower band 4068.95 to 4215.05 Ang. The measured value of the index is 1.08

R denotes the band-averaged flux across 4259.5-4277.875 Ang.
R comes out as 6.92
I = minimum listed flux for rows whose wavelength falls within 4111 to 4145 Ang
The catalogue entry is 1.851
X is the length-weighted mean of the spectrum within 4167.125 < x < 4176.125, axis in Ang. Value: 8.18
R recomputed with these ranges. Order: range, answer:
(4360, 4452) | 7.26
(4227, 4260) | 7.39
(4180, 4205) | 5.89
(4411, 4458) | 8.36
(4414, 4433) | 7.6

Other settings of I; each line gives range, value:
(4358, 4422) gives 1.692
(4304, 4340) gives 1.677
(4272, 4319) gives 3.865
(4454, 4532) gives -0.6231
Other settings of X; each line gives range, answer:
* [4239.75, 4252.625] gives 7.87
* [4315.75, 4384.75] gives 6.71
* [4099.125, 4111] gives 6.1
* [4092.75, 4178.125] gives 7.37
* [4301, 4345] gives 6.77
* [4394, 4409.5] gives 5.59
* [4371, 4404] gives 6.24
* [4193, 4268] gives 6.01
